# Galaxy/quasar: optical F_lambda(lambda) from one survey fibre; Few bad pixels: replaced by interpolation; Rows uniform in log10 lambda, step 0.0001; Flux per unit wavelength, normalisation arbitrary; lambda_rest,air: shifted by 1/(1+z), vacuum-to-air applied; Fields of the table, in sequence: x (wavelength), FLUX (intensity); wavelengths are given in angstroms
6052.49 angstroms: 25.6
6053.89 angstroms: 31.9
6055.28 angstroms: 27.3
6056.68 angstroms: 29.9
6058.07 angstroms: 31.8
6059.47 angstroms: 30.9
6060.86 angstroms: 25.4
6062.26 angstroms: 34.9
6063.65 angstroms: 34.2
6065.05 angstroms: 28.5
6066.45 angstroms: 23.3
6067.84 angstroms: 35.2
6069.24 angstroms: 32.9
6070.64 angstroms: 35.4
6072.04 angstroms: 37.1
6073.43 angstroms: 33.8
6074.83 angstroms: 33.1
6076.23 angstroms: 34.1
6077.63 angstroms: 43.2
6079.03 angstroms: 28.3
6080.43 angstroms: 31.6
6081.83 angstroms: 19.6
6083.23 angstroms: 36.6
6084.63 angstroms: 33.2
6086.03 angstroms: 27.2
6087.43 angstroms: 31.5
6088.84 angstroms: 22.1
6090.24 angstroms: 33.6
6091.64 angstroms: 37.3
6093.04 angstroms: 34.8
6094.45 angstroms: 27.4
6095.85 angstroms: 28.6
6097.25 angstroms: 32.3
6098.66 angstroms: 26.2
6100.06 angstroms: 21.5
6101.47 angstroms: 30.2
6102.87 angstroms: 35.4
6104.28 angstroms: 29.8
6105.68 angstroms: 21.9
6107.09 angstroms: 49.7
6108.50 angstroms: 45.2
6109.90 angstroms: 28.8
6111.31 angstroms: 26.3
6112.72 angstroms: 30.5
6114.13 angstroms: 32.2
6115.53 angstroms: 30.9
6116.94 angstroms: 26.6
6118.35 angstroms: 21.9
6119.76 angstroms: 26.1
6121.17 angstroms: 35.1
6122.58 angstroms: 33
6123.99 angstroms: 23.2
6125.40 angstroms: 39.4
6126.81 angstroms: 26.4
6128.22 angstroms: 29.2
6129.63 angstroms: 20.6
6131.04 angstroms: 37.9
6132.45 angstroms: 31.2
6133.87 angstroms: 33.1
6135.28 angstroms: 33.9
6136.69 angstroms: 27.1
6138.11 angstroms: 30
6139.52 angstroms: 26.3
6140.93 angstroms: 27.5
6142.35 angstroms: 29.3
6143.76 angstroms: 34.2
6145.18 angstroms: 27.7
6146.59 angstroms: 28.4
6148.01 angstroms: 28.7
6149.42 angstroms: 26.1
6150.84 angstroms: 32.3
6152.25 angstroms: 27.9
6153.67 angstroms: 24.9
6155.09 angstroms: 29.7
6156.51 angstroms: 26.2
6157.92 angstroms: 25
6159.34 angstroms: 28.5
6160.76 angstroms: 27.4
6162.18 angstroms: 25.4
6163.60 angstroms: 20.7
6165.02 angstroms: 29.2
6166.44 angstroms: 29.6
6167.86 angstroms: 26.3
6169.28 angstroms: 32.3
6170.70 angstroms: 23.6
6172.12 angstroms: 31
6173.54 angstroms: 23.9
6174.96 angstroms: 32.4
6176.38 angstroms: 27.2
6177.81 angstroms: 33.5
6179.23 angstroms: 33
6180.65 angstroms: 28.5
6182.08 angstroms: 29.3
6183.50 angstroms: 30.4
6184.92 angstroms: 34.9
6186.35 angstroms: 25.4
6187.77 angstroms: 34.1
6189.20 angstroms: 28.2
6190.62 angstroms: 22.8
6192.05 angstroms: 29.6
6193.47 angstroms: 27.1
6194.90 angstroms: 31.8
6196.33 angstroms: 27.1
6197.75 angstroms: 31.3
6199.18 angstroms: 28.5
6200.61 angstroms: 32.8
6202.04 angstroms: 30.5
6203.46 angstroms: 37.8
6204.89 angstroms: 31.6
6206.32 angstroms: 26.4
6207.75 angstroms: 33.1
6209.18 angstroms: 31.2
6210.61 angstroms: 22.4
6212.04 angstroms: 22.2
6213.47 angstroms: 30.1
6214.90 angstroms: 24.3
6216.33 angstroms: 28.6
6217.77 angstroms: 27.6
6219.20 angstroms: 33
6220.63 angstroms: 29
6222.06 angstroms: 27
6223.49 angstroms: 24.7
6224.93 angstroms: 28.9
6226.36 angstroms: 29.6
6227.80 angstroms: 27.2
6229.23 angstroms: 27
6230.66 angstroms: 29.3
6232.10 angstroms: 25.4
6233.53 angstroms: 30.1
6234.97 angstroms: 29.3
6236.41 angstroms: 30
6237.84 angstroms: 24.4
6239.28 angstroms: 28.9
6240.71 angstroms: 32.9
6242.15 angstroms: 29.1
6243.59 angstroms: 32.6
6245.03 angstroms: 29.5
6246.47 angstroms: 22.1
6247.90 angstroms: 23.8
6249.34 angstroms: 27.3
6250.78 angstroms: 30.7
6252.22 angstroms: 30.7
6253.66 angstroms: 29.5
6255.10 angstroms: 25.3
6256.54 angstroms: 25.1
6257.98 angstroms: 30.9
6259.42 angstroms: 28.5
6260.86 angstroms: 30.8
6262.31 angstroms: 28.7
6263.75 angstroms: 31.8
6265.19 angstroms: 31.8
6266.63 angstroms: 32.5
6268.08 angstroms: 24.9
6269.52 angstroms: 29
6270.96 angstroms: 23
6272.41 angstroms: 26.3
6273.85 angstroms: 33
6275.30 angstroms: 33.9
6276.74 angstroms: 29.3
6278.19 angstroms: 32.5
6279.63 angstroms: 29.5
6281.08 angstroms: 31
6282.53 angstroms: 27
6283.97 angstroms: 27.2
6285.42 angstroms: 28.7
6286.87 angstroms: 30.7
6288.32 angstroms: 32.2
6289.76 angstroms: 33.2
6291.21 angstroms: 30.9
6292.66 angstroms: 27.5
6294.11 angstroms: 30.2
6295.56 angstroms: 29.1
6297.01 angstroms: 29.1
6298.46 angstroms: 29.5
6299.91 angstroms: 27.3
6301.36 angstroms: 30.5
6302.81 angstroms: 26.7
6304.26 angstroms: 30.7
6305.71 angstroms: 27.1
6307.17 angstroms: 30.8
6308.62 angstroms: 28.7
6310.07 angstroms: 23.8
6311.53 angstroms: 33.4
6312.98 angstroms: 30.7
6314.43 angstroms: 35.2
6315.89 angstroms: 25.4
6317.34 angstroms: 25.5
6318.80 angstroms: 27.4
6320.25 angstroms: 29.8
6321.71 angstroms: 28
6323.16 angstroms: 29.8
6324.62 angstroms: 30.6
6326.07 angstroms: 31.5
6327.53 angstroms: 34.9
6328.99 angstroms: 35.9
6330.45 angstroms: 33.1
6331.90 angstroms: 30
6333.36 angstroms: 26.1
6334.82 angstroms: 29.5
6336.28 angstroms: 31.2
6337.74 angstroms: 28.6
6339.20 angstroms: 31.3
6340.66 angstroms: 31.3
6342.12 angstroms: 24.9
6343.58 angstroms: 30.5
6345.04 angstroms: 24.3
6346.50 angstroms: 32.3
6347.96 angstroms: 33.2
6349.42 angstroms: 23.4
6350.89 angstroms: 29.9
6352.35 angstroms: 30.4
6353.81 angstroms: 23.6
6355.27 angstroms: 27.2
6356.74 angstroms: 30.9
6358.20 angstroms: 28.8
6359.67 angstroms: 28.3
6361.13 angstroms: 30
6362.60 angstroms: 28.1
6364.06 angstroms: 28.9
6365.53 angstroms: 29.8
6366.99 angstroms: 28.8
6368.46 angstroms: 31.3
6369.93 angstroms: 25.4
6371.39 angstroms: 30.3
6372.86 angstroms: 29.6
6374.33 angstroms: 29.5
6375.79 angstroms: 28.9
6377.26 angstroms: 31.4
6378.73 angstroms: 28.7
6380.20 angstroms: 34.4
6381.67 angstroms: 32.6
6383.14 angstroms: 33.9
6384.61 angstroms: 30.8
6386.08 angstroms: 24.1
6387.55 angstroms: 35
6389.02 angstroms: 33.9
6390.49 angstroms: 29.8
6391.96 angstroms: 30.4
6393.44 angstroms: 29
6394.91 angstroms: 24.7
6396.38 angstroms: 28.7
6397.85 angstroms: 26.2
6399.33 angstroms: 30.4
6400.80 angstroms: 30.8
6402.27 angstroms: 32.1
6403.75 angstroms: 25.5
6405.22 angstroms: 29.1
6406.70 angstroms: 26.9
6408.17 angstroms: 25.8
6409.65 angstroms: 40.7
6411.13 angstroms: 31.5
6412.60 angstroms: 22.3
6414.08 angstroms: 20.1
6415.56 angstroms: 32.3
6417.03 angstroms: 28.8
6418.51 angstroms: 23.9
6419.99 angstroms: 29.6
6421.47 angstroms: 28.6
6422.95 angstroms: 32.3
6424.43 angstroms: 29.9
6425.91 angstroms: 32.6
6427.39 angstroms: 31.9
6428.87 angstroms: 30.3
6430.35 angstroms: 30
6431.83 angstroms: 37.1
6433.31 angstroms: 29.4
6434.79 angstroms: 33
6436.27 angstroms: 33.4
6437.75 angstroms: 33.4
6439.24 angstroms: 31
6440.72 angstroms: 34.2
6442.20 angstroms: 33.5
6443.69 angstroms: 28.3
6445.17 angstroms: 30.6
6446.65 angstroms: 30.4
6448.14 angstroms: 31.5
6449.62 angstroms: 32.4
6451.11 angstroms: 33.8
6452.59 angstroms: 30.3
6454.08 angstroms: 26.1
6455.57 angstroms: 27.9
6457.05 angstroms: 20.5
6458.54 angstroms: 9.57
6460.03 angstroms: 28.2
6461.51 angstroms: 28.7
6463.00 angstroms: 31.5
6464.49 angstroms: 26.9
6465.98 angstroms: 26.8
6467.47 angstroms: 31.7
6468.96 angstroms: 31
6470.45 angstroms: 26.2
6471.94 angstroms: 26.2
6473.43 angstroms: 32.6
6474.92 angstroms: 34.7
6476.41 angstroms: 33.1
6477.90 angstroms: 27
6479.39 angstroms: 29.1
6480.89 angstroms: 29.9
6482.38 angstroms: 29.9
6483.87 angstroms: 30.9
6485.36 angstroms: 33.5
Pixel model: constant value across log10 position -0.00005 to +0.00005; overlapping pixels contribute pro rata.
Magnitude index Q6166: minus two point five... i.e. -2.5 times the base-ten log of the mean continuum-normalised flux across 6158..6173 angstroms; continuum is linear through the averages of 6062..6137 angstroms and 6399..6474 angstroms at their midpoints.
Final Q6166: 0.13 mag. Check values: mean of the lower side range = 31.2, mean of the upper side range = 29.4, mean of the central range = 27.3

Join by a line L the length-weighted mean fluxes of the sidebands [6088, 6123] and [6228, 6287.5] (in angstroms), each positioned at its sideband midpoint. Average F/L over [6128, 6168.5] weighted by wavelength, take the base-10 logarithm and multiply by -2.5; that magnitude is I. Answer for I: 0.07 mag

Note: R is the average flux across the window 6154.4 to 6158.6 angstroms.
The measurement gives 27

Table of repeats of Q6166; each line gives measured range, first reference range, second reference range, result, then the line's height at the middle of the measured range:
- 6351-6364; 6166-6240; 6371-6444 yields 0.05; 29.9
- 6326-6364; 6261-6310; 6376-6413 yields 0.01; 29.8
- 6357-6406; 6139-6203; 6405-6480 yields -0.01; 29.4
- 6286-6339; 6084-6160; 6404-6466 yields -0.01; 29.6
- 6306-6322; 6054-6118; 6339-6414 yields 0.03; 29.7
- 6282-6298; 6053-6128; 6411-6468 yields 0.01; 30.1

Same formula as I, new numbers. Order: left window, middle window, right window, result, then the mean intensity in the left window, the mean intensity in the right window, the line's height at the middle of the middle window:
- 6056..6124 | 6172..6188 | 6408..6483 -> 0.02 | 31.1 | 29.6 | 30.8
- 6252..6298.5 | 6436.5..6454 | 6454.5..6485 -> -0.12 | 29.5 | 28.2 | 28.3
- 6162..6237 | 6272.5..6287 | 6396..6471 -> -0.04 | 28.8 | 29.4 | 29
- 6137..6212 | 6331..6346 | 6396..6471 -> 0.01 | 28.8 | 29.4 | 29.2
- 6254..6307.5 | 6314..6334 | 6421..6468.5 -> -0.03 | 29.3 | 29.9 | 29.5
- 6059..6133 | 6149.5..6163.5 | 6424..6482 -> 0.14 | 31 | 29.9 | 30.8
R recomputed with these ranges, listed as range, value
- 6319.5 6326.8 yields 30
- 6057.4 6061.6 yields 29.4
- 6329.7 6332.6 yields 31.7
